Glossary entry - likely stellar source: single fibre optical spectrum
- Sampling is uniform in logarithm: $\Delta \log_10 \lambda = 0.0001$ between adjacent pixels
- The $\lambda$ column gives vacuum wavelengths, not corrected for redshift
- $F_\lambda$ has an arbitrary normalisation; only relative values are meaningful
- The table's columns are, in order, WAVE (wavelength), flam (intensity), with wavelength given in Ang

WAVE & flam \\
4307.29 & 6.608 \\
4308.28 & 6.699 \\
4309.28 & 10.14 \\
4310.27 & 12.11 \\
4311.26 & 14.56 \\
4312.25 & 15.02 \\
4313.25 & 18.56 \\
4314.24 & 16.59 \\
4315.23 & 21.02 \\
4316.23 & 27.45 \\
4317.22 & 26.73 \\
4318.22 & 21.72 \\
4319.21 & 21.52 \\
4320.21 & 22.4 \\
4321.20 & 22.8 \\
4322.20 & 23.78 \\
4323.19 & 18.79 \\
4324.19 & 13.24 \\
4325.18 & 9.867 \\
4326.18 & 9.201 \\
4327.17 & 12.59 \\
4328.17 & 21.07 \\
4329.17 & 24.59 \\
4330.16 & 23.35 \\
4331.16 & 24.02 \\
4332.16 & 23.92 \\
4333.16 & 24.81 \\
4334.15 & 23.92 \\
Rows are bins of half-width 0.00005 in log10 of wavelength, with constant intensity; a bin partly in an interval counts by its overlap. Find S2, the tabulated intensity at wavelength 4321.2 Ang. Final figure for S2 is 22.8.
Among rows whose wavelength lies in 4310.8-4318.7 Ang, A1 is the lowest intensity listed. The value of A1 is 14.56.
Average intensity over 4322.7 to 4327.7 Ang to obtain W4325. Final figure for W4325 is 12.8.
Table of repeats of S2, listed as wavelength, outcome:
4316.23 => 27.45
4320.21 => 22.4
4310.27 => 12.11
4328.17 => 21.07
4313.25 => 18.56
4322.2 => 23.78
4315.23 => 21.02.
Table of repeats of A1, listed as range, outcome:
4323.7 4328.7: 9.201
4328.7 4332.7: 23.35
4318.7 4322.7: 21.52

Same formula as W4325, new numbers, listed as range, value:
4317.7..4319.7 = 21.6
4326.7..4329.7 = 19.5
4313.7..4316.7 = 21.6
